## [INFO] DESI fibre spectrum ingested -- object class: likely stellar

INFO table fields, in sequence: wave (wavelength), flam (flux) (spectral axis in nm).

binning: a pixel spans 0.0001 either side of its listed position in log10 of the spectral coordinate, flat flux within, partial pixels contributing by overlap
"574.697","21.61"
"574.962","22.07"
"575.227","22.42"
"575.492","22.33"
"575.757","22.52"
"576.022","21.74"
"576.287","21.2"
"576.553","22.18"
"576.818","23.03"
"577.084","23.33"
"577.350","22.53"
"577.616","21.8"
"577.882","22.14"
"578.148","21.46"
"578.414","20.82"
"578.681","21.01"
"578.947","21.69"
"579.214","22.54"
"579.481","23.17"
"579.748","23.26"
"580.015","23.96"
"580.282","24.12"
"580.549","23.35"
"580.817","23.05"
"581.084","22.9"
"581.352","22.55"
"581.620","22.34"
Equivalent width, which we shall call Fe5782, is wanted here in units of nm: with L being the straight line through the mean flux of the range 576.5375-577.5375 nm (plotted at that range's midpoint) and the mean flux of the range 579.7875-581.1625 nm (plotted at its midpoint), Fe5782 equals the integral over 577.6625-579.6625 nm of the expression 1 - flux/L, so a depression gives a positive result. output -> 0.11 nm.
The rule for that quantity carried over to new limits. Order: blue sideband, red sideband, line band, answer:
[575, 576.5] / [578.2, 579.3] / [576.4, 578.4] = -0.05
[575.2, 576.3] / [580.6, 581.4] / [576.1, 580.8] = 0.01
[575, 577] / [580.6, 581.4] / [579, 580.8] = -0.04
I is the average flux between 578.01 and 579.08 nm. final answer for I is 21.3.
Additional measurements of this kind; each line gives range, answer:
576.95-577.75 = 22.5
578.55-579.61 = 22.1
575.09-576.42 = 22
